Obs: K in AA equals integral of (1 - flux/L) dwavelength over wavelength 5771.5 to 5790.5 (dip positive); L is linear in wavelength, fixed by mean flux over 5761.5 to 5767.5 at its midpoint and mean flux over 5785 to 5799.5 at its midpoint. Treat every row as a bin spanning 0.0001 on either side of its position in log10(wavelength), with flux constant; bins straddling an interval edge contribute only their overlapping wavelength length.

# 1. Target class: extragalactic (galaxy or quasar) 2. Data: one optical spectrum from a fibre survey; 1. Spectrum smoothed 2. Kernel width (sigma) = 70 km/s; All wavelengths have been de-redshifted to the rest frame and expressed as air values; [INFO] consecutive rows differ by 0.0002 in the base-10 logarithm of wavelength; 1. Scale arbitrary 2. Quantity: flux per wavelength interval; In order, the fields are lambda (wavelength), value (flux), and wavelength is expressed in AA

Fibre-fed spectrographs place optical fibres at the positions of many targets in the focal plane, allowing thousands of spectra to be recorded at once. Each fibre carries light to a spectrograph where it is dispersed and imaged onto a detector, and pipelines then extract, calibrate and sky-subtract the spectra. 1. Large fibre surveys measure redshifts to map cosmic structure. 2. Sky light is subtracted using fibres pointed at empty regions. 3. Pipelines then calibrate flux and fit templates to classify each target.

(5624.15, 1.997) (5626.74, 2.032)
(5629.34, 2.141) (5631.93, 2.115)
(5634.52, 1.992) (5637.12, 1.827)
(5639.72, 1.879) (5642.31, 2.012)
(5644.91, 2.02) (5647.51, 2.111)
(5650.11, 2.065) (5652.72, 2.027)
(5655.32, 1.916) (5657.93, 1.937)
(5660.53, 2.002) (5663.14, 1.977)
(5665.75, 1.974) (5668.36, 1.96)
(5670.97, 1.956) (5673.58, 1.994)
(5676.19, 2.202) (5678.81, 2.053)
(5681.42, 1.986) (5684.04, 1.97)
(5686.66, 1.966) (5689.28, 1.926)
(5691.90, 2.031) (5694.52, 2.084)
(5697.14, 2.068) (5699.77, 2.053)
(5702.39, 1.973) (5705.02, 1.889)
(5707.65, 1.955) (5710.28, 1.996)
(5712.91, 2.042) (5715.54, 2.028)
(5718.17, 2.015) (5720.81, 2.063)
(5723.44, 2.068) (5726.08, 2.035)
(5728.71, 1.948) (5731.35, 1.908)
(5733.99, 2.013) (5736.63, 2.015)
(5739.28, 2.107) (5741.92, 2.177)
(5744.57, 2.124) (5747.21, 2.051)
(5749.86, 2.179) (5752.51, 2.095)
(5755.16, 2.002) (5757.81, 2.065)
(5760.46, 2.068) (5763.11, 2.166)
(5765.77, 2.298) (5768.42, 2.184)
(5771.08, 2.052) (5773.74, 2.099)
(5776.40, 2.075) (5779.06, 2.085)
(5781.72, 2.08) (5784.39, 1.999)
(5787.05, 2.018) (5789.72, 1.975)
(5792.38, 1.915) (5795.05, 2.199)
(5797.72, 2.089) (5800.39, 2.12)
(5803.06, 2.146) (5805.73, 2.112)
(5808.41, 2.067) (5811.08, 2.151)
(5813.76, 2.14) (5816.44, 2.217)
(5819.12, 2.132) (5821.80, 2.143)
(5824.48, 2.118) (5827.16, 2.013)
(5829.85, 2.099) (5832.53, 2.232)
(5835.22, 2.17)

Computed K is 0.6 AA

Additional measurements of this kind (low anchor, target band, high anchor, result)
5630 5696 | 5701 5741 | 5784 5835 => 0.7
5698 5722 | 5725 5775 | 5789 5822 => -0.9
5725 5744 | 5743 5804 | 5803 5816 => -0.3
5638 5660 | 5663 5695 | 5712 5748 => 0.1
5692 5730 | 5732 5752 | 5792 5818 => -0.4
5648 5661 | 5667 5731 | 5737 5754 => 1.4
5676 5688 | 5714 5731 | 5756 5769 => 0.5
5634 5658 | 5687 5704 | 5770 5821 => 0.0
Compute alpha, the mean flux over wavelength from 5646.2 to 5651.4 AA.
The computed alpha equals 2.09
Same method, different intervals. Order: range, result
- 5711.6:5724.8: 2.04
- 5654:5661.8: 1.95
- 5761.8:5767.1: 2.23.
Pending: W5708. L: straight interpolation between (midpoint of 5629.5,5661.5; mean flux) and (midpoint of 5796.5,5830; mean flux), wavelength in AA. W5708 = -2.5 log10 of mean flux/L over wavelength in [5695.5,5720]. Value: 0.02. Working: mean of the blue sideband 2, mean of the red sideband 2.12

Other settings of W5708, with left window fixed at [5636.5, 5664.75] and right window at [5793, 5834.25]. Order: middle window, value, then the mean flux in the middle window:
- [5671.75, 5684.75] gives -0.02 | 2.04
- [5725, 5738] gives 0.04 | 1.98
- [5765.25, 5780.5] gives -0.02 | 2.12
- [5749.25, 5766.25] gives -0.02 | 2.11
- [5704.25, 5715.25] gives 0.03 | 1.98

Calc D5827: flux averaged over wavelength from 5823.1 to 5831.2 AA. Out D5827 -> 2.08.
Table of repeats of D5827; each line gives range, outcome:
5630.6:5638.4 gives 1.98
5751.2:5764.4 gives 2.08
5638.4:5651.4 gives 2.02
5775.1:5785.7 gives 2.06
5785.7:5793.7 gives 1.97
